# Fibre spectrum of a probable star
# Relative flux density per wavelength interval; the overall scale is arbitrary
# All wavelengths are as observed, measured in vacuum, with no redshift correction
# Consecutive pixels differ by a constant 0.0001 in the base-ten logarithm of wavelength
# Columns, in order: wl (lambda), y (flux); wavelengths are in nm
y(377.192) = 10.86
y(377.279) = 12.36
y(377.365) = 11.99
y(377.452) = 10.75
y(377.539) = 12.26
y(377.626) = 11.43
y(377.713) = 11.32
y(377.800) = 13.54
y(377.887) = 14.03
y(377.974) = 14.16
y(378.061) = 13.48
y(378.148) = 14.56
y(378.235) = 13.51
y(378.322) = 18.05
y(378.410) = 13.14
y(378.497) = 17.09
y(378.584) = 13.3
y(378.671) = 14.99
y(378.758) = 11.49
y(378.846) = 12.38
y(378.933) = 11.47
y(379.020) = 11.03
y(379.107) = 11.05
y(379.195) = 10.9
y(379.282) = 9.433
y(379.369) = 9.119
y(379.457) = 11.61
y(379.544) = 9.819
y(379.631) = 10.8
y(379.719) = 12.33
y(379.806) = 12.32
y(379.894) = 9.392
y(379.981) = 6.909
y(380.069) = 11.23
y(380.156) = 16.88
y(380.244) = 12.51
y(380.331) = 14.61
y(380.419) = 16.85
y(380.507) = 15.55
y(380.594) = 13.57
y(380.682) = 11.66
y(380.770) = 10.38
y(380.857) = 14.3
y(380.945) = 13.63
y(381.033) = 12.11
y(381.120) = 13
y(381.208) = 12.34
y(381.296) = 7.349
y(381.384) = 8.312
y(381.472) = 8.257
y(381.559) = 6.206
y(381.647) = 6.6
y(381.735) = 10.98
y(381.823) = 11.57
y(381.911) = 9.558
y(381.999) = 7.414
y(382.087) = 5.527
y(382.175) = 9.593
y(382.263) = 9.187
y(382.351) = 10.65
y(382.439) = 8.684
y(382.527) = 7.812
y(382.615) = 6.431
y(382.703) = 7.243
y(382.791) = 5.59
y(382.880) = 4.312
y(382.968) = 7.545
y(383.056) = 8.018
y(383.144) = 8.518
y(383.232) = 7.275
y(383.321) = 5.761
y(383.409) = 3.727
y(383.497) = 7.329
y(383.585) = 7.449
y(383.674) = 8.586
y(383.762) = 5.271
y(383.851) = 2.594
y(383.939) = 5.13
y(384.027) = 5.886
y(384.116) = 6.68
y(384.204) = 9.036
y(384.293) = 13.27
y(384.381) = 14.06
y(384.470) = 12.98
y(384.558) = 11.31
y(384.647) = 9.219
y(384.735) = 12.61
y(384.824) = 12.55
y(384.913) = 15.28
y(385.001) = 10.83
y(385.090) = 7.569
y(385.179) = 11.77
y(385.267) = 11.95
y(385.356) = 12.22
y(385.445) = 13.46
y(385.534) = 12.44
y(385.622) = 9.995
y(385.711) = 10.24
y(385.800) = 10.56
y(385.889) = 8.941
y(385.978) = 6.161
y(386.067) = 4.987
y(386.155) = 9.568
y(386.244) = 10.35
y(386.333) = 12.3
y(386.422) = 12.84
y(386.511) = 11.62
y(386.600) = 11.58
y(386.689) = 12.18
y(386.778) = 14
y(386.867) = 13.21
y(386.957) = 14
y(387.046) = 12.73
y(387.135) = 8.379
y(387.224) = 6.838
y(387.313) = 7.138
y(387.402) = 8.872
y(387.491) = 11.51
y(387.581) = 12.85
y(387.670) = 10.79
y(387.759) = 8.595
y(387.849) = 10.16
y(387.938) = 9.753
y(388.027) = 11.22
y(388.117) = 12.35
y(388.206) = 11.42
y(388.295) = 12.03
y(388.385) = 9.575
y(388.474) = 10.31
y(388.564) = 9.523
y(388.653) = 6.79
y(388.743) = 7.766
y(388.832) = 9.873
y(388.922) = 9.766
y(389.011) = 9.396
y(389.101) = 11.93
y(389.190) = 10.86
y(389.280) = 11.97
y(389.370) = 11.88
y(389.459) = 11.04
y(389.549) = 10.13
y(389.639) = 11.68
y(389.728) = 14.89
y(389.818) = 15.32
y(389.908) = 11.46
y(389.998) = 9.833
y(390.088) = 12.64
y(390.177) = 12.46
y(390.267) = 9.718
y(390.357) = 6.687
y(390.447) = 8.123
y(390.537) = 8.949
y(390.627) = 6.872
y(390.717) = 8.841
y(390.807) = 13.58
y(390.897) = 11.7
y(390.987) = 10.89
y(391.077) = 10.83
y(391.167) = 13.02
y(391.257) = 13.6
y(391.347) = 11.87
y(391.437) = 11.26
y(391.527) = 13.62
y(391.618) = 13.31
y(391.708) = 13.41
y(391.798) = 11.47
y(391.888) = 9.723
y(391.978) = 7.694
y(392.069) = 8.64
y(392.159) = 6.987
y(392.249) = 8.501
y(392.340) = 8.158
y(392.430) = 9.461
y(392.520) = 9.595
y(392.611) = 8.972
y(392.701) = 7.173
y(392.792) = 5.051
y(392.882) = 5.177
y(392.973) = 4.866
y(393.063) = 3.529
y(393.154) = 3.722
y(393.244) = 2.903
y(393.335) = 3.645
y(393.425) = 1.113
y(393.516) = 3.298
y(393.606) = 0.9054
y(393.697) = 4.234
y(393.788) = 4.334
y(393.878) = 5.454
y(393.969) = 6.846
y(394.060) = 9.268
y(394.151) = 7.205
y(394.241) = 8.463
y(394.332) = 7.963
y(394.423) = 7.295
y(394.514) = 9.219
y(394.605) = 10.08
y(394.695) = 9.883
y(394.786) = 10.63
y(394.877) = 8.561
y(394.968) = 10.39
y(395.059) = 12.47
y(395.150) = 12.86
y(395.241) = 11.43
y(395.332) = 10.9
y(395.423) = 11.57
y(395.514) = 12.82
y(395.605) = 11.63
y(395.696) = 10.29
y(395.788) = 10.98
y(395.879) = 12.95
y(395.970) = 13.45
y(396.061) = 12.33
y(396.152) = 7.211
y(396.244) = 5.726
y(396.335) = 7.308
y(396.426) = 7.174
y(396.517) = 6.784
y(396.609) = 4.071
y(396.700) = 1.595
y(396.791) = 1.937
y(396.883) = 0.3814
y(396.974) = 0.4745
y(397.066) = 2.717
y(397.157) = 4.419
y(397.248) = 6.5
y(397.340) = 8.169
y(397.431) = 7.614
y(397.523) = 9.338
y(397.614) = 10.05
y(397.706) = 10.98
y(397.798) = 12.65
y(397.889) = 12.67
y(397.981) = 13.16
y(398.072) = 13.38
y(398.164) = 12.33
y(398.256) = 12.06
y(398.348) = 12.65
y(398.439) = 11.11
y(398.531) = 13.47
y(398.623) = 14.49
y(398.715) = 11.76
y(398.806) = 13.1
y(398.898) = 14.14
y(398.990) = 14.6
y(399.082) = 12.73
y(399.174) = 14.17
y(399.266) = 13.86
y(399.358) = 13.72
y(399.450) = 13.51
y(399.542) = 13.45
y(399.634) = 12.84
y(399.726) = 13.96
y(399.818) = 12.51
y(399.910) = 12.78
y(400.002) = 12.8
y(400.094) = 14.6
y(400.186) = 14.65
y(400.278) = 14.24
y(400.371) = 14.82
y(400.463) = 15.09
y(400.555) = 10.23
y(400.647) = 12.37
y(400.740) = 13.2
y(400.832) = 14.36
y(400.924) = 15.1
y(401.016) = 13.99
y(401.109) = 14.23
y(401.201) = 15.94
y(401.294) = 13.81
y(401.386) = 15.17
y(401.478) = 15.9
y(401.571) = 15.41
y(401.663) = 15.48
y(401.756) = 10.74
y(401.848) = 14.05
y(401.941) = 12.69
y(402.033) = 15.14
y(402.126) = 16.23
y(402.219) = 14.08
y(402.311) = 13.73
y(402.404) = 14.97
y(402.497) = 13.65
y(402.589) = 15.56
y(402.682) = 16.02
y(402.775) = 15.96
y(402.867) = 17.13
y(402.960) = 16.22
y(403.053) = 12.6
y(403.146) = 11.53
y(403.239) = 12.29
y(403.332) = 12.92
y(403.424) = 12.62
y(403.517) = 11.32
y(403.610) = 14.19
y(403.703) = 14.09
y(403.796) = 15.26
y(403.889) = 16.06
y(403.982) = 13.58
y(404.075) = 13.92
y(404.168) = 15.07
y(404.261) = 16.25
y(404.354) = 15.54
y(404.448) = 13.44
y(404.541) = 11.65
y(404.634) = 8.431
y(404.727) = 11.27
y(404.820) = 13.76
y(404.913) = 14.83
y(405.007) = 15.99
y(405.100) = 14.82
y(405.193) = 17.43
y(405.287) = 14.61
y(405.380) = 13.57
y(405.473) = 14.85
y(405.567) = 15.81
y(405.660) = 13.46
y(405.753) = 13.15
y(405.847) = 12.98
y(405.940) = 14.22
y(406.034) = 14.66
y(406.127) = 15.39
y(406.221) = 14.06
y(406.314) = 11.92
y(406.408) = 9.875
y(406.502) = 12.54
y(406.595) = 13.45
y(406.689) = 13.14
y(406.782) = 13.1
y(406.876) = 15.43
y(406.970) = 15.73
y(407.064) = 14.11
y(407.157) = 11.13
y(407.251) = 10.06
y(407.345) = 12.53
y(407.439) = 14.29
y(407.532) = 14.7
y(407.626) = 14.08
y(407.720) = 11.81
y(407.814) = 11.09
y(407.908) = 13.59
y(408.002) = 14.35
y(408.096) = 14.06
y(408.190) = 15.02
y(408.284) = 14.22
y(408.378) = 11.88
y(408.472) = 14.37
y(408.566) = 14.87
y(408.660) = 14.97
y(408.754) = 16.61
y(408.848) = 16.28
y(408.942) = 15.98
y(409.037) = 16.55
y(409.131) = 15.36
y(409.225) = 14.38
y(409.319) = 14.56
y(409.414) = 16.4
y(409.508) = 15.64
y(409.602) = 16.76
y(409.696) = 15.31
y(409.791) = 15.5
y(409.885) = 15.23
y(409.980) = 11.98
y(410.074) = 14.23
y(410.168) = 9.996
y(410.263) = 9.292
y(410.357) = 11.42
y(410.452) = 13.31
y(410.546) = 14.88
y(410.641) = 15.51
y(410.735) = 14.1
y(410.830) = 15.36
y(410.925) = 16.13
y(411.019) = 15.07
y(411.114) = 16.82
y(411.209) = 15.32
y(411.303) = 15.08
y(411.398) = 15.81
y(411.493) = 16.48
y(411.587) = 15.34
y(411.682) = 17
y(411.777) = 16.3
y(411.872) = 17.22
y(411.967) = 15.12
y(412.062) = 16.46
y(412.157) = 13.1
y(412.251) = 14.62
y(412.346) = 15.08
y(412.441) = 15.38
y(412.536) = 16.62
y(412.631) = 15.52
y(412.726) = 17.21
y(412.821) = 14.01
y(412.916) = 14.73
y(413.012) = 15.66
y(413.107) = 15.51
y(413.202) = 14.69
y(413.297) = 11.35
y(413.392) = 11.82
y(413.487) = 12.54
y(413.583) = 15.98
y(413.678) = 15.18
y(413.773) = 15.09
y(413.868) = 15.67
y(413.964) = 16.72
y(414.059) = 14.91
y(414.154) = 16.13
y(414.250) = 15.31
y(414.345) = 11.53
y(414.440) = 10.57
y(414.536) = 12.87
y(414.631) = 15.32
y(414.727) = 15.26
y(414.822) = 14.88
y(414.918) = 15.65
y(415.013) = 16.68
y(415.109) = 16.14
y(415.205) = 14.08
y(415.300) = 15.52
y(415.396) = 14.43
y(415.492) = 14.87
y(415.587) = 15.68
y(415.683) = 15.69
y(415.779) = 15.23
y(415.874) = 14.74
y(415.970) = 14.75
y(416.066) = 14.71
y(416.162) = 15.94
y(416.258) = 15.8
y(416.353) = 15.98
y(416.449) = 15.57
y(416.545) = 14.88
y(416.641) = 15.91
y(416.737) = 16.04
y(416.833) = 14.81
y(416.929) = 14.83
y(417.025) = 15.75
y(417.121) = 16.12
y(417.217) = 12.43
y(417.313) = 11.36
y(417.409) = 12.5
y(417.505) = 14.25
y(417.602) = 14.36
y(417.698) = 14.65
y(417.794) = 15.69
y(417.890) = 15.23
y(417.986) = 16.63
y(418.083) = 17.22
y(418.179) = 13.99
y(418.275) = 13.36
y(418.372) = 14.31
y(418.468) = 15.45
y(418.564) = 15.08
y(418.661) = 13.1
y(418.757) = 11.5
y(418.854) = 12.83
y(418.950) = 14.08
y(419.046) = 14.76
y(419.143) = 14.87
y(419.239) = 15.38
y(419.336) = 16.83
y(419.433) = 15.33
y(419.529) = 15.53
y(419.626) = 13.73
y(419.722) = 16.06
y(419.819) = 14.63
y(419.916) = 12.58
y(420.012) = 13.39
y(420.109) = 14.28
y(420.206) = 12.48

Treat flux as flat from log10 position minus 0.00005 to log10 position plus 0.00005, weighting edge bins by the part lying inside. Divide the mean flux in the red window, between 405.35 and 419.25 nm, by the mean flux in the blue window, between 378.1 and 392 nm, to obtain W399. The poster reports 1.38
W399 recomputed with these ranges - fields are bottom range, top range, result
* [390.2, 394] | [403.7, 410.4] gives 1.73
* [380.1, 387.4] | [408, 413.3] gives 1.50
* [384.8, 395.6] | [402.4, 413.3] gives 1.47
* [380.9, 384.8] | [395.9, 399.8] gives 1.17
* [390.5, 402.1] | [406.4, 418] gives 1.43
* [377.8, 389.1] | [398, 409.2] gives 1.33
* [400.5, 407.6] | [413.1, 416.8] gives 1.07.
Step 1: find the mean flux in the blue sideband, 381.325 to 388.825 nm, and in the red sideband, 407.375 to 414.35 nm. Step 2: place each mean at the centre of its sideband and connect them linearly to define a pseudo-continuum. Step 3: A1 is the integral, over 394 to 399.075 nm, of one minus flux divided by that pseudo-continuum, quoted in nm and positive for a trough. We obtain 0.961 nm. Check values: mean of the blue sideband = 9.47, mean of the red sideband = 14.8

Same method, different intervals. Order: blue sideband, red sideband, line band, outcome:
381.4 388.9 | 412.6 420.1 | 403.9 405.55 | -0.17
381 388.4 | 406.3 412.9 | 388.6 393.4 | 0.52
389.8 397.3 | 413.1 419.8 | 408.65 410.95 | -0.31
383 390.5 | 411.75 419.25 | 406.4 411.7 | -0.19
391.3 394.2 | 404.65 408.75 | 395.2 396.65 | -0.19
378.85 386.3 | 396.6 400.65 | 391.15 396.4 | 0.98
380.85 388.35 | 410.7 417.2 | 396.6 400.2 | 0.48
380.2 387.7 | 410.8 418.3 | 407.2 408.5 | 0.06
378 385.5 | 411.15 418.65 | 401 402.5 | -0.15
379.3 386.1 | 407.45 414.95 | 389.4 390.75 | 0.05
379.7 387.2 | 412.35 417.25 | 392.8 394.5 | 0.96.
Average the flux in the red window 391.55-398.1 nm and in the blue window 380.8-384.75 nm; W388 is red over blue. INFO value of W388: 0.9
